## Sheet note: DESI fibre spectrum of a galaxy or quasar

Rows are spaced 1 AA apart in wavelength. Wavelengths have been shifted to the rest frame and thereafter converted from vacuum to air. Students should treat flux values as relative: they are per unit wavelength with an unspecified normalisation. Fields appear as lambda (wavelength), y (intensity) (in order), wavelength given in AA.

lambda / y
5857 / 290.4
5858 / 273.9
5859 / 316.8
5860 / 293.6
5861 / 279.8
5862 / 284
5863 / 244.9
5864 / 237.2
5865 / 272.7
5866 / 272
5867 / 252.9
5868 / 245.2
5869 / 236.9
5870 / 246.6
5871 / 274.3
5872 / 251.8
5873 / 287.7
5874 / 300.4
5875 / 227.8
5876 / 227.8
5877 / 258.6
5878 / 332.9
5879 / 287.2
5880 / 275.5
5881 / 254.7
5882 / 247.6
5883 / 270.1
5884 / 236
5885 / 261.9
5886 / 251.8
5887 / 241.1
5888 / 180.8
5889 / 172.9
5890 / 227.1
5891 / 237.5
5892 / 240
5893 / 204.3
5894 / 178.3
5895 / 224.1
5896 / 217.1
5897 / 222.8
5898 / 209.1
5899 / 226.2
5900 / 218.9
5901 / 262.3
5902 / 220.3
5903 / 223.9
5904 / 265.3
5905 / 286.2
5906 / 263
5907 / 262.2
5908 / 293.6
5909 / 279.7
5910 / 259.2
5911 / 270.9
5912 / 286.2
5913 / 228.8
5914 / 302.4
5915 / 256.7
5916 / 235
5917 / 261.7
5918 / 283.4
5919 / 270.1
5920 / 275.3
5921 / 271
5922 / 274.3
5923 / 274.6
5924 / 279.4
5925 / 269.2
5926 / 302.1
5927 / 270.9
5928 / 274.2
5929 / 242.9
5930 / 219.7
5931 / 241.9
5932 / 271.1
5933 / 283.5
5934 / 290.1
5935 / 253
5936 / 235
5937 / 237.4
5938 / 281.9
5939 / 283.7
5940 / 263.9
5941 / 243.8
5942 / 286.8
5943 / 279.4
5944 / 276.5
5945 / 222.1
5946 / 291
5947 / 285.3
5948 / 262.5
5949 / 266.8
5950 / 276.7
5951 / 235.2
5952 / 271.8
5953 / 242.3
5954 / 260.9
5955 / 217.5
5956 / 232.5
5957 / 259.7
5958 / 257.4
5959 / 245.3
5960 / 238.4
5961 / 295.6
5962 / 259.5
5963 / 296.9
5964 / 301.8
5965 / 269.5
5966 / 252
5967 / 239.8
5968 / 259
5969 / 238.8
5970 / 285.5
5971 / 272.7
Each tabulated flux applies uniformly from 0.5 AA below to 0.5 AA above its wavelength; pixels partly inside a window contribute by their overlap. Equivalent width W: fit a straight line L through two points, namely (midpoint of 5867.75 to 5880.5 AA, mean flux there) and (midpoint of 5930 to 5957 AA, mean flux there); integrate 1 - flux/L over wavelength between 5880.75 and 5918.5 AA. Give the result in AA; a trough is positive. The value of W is 2.9 AA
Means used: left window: 266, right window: 260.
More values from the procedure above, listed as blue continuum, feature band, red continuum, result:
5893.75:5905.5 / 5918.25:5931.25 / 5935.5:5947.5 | -0.8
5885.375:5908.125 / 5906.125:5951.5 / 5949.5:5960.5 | -4.9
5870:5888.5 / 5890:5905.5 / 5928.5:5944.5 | 1.8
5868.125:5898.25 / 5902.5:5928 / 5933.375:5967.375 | -1.8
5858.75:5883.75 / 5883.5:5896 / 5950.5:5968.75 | 2.0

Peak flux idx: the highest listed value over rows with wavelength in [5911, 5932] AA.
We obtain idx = 302.4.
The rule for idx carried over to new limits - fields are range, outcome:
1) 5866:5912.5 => 332.9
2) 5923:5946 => 302.1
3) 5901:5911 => 293.6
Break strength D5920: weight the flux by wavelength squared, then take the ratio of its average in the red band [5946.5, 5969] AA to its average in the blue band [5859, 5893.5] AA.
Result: 1.05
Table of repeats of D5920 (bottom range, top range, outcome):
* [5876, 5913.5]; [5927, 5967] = 1.09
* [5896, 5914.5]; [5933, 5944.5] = 1.07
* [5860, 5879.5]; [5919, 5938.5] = 1.02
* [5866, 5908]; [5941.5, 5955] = 1.10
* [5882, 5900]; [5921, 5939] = 1.20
